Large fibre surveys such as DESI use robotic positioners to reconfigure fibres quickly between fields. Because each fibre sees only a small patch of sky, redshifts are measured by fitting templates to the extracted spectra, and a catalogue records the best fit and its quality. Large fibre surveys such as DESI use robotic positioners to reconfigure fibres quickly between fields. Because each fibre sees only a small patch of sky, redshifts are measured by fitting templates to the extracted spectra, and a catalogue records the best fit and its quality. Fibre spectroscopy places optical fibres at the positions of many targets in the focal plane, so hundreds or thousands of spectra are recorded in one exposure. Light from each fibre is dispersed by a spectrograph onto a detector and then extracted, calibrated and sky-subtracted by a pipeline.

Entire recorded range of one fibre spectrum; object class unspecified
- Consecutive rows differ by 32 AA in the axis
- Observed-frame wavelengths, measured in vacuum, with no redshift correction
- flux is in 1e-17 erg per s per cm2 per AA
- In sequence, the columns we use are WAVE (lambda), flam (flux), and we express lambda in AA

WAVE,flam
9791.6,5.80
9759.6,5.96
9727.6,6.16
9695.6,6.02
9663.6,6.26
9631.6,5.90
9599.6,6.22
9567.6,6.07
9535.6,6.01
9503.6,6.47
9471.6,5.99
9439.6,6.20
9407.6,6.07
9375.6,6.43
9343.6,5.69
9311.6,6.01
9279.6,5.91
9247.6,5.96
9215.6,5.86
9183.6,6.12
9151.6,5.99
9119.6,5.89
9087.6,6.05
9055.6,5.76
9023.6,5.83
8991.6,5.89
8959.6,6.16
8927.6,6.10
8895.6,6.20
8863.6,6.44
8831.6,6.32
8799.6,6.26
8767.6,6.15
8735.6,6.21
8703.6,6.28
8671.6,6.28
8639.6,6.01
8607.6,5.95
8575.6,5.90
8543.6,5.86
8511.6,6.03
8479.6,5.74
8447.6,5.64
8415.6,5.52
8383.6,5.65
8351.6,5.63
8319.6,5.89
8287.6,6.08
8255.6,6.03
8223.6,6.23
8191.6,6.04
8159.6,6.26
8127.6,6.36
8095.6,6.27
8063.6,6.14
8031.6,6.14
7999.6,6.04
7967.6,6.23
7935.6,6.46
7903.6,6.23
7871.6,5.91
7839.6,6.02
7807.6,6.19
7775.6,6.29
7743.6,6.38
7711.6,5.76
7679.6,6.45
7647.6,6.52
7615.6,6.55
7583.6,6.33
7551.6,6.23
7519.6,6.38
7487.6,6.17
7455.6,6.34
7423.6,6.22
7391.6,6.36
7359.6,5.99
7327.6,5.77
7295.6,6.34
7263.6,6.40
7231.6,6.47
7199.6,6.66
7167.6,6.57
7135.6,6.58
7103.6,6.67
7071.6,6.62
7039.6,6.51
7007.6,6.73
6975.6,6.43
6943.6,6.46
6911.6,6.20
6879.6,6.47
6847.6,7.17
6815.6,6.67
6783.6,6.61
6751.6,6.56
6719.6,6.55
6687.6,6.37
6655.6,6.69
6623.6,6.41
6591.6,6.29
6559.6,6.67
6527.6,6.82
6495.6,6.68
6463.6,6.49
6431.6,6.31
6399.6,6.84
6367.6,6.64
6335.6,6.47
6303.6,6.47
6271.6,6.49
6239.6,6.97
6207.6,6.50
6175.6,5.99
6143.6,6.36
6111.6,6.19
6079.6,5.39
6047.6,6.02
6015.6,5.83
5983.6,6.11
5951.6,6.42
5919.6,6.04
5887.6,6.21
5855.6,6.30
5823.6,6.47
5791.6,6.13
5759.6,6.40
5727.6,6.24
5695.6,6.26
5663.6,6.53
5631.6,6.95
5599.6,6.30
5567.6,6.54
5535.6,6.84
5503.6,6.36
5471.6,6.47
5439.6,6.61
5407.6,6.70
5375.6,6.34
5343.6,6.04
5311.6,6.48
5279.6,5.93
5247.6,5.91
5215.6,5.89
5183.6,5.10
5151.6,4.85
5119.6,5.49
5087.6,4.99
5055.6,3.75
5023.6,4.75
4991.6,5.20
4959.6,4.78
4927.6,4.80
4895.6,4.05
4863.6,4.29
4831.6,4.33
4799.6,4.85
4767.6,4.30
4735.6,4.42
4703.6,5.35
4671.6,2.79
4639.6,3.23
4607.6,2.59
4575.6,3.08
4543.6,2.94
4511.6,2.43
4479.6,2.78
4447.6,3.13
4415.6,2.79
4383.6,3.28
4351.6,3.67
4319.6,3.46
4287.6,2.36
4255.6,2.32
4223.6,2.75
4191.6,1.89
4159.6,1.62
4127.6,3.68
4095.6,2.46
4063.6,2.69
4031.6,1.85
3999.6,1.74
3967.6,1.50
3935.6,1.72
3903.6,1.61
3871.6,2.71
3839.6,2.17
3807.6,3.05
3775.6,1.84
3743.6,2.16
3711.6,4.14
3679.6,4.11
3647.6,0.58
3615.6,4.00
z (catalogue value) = 0.175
